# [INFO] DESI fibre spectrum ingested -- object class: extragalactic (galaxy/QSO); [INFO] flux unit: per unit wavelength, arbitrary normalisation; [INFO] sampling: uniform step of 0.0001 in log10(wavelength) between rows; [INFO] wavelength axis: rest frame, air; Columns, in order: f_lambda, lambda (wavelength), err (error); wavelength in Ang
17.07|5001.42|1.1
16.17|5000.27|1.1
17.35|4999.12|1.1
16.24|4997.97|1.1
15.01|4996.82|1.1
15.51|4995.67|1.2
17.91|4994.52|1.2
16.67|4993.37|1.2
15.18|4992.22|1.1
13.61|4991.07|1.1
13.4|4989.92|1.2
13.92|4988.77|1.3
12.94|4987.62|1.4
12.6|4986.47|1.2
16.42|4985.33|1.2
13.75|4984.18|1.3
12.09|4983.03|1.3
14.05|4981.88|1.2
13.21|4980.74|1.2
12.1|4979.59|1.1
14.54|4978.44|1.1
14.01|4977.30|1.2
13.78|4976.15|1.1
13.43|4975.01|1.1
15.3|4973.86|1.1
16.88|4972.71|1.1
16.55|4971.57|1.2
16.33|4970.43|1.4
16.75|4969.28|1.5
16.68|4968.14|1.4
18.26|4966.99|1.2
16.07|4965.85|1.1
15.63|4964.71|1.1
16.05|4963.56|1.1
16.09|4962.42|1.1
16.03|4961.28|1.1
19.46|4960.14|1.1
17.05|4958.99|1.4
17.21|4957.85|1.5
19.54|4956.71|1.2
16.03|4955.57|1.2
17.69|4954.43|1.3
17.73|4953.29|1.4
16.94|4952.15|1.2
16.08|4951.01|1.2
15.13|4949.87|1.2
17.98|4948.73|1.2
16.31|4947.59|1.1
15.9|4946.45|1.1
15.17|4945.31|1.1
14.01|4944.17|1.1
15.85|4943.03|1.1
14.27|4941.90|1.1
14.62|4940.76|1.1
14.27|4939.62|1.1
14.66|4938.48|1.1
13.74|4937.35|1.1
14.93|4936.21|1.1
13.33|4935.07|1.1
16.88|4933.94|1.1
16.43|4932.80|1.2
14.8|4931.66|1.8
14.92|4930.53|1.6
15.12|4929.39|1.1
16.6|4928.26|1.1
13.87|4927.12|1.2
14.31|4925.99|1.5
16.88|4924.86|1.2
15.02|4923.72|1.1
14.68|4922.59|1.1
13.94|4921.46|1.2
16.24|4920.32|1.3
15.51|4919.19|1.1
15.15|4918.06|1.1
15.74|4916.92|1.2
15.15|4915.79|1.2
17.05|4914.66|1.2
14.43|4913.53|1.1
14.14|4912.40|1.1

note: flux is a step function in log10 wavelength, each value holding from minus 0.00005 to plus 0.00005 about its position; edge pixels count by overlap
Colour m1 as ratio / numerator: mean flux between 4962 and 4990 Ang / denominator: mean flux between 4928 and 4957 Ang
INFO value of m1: 0.95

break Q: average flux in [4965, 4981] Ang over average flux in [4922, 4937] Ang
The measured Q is 1.01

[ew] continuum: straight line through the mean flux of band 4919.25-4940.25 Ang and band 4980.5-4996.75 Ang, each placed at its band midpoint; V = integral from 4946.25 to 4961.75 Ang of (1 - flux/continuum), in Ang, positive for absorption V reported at -2.4 Ang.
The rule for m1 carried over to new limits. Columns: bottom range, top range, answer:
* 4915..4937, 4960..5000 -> 1.00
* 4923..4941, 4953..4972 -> 1.13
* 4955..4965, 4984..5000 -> 0.89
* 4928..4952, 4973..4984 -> 0.90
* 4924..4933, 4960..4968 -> 1.09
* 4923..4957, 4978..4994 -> 0.89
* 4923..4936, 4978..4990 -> 0.89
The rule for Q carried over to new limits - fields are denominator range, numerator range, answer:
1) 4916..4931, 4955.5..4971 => 1.11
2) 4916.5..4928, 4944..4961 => 1.11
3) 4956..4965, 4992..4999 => 0.95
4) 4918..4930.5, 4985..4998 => 0.98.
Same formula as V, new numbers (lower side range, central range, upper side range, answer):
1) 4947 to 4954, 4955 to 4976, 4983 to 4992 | -1.4 Ang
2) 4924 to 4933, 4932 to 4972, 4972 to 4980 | -3.6 Ang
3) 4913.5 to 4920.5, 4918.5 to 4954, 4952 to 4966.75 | 2.1 Ang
